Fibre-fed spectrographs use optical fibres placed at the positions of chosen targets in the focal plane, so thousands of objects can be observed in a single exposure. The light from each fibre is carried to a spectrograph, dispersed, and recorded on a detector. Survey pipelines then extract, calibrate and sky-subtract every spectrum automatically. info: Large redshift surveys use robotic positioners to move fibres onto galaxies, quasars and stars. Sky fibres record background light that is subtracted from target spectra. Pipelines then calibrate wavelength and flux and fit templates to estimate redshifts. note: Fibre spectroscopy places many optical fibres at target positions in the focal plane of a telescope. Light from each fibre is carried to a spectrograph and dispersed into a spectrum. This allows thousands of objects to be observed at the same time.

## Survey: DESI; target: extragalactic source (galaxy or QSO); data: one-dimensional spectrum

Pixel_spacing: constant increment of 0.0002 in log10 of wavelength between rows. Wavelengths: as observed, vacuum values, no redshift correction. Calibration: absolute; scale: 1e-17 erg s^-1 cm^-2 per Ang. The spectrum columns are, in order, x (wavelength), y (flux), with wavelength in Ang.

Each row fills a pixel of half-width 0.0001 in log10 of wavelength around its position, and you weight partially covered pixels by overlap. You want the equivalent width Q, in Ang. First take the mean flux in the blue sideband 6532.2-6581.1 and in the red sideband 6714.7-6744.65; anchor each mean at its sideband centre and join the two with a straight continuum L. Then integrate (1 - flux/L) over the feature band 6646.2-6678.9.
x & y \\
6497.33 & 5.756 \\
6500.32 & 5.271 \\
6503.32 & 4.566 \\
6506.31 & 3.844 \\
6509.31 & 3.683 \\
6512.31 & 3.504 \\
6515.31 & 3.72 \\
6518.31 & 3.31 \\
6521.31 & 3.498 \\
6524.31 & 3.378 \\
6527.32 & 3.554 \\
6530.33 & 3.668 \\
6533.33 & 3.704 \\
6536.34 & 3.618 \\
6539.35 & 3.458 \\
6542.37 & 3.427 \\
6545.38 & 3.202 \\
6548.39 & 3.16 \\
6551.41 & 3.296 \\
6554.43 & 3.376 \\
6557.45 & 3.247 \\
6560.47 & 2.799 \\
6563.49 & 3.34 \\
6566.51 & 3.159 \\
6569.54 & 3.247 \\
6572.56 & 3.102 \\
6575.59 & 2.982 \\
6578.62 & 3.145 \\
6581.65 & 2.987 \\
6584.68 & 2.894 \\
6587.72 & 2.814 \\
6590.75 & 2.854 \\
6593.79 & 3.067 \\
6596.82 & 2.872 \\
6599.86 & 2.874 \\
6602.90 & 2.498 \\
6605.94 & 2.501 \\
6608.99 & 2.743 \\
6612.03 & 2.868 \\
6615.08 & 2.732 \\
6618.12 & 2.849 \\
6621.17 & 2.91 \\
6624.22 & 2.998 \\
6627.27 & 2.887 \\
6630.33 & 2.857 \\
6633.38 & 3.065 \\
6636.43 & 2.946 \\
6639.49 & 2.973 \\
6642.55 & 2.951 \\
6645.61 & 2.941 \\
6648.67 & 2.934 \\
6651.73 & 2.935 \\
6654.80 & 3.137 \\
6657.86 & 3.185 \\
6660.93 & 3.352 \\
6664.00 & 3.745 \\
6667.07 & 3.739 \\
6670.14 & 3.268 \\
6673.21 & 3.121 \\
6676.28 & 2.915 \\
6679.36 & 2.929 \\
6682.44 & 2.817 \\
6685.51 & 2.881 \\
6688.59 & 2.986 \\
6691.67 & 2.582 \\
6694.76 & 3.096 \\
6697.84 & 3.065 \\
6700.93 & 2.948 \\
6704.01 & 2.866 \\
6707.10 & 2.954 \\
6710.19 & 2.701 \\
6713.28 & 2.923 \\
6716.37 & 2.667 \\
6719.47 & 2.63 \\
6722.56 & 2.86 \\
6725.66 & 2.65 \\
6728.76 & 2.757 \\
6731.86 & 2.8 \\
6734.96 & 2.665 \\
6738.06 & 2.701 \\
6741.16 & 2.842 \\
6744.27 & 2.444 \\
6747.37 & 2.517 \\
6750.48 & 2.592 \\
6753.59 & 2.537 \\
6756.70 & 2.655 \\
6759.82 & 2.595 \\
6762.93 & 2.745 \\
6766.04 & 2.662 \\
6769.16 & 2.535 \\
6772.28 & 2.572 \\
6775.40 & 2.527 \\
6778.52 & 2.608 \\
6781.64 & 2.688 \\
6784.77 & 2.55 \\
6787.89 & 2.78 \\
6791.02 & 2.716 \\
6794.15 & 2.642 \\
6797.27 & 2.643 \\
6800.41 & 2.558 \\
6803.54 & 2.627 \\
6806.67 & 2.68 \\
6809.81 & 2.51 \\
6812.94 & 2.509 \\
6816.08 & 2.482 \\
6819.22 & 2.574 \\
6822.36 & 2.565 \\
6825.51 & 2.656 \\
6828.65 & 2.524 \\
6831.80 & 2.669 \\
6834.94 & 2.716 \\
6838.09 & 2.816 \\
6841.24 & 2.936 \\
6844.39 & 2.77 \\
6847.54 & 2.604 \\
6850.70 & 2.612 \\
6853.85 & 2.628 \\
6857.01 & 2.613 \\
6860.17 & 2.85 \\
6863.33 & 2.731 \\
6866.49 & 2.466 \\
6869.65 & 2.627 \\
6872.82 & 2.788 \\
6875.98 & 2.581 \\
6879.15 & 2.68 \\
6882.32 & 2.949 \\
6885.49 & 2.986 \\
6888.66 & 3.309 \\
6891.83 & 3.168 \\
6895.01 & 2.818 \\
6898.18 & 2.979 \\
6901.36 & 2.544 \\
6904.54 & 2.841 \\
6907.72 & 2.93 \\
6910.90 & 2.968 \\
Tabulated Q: -3.3 Ang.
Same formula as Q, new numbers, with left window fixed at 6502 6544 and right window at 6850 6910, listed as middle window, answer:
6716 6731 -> 2.1 Ang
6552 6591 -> 4.8 Ang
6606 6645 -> 5.8 Ang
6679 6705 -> 2.7 Ang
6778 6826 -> 6.0 Ang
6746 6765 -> 3.0 Ang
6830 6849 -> 0.9 Ang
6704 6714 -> 1.1 Ang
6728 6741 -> 1.7 Ang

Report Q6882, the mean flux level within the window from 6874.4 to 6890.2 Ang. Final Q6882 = 2.9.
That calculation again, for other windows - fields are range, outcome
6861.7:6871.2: 2.61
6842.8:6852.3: 2.66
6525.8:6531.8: 3.61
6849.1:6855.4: 2.62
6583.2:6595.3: 2.91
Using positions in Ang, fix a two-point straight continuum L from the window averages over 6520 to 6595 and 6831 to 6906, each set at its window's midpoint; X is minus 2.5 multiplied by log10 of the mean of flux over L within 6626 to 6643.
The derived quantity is 0.064 mag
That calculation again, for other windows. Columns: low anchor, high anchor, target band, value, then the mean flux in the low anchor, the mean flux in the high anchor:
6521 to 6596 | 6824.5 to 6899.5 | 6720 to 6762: 0.113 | 3.23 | 2.77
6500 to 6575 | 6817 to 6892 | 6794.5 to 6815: 0.105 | 3.49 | 2.73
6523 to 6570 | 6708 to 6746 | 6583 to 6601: 0.106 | 3.35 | 2.72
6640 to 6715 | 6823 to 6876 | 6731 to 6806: 0.086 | 3.04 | 2.68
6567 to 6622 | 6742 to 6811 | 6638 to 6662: -0.089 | 2.89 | 2.61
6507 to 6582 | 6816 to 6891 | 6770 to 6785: 0.115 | 3.35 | 2.72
